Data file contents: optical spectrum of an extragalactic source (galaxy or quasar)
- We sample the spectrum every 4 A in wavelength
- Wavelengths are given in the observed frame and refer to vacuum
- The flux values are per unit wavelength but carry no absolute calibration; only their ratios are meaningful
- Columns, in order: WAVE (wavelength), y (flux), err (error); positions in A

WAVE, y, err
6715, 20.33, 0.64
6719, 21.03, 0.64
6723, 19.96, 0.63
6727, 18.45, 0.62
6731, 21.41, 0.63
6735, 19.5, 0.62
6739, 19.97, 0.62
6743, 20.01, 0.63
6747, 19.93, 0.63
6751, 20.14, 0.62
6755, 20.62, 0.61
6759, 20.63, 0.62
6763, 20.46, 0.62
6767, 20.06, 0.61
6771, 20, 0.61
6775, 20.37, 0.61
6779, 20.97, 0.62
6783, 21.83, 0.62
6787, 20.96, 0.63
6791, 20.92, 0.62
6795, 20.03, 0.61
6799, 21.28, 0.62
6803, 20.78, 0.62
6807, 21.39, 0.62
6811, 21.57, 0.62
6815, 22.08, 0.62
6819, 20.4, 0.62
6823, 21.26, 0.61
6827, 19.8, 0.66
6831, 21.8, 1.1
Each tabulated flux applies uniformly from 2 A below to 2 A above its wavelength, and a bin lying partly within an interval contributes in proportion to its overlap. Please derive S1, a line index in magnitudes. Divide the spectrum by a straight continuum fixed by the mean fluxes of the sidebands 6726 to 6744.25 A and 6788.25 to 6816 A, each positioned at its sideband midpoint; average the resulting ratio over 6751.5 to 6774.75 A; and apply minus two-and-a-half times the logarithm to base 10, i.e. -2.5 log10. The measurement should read 0.005 mag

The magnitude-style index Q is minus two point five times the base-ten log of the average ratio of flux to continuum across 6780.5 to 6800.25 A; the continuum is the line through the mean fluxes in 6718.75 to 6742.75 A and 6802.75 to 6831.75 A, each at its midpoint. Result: -0.01 mag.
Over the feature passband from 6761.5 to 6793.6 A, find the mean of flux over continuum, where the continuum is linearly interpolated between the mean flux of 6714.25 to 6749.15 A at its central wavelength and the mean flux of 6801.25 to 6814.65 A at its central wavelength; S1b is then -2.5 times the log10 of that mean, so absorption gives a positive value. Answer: 0.01 mag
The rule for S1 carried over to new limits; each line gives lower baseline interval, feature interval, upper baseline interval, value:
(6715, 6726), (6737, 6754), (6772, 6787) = 0.03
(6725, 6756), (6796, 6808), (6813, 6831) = -0.02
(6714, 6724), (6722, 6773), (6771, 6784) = 0.03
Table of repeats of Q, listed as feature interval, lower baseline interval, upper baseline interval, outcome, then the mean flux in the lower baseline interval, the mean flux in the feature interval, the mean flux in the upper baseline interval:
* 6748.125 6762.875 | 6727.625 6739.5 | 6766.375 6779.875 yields -0.01 mag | 20.1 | 20.4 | 20.3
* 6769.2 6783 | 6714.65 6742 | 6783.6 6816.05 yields 0.01 mag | 20.1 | 20.7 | 21.1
